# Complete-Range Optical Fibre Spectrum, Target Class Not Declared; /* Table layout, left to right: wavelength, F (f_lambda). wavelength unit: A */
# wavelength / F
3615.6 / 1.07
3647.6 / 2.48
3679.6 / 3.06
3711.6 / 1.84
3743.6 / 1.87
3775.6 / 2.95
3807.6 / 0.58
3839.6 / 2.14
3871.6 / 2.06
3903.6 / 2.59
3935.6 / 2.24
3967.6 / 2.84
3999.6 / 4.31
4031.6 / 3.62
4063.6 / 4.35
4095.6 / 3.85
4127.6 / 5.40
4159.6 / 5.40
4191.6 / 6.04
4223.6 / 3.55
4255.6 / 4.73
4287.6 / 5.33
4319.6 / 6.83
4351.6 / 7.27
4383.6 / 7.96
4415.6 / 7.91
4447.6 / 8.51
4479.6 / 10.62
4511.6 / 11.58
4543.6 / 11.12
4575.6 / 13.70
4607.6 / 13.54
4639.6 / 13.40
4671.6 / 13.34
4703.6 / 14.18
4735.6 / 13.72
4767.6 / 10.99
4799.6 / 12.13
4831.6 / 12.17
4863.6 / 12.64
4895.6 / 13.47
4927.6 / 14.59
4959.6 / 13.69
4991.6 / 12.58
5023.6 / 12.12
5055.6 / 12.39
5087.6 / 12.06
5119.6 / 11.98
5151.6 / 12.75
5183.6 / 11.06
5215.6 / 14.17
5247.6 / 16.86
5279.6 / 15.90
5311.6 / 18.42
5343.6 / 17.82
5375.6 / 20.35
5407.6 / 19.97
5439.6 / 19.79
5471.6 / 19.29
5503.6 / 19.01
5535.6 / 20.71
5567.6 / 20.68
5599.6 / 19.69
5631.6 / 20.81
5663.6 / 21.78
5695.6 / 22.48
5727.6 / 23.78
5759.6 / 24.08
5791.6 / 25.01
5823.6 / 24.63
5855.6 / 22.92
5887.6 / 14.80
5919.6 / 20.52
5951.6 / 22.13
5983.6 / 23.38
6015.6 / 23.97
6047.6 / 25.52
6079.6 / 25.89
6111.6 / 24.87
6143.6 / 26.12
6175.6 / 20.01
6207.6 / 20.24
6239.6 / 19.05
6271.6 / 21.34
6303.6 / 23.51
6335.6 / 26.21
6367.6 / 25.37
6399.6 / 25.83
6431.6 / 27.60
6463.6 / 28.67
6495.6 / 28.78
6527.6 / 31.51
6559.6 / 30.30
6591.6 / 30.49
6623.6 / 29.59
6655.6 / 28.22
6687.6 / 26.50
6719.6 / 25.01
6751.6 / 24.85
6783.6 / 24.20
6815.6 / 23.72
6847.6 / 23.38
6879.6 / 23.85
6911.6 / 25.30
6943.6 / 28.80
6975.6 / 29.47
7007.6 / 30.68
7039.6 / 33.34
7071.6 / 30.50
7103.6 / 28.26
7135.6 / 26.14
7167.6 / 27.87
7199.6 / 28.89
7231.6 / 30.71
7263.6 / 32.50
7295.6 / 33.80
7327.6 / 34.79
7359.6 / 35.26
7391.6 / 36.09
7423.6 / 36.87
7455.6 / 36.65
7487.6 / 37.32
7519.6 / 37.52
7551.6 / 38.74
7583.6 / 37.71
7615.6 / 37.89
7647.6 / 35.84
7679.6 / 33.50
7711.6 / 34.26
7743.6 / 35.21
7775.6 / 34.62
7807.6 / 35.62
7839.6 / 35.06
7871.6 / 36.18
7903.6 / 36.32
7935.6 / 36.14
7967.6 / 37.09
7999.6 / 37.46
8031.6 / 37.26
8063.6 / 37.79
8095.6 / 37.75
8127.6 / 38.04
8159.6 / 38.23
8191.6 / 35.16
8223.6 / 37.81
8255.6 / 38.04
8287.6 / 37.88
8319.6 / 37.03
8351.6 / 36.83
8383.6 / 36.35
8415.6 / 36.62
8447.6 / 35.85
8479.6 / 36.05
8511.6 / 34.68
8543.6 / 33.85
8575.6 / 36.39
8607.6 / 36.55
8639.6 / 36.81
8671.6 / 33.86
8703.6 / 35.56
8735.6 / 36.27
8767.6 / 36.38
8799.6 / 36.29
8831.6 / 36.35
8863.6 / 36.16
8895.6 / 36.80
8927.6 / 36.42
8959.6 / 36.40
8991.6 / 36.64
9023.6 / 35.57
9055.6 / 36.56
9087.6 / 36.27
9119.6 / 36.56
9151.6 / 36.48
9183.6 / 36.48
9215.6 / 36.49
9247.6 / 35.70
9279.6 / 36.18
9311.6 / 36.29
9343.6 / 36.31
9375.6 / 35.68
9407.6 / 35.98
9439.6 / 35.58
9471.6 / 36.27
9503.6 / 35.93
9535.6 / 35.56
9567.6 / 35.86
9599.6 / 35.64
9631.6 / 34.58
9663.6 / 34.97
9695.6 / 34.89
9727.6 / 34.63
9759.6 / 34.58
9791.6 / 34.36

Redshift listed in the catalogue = 0.000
